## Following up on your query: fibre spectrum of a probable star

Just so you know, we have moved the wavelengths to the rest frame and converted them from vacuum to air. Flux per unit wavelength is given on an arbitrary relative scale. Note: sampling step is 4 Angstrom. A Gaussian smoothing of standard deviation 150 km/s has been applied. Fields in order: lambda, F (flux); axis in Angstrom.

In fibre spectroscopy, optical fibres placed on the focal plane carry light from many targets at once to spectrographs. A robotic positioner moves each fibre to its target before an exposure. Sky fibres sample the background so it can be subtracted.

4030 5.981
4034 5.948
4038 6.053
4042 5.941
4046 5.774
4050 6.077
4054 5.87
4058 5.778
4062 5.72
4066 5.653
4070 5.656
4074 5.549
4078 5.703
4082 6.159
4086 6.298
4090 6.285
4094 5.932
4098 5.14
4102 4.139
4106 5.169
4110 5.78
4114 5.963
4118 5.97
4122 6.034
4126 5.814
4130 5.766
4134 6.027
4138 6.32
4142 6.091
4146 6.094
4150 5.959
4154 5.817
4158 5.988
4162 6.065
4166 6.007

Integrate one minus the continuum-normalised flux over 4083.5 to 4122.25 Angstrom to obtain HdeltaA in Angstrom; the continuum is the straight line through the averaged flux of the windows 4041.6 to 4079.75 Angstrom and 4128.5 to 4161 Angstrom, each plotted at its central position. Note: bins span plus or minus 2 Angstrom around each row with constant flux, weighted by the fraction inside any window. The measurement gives 1.5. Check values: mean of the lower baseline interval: 5.77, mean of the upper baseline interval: 6.01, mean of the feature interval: 5.66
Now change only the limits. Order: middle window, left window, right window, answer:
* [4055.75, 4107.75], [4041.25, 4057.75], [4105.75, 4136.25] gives 2.2 Angstrom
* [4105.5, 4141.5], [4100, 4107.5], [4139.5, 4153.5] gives -4.4 Angstrom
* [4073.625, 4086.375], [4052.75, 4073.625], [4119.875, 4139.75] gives -0.3 Angstrom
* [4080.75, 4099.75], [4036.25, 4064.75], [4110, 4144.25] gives -0.1 Angstrom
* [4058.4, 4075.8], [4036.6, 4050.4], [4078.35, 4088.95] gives 1.2 Angstrom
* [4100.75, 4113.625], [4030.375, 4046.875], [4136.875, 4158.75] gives 1.7 Angstrom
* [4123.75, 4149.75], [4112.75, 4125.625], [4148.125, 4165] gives -0.2 Angstrom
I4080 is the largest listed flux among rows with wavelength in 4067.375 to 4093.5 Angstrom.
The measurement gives 6.298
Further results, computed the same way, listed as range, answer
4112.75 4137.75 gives 6.034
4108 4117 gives 5.963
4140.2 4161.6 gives 6.094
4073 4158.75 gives 6.32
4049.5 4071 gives 6.077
